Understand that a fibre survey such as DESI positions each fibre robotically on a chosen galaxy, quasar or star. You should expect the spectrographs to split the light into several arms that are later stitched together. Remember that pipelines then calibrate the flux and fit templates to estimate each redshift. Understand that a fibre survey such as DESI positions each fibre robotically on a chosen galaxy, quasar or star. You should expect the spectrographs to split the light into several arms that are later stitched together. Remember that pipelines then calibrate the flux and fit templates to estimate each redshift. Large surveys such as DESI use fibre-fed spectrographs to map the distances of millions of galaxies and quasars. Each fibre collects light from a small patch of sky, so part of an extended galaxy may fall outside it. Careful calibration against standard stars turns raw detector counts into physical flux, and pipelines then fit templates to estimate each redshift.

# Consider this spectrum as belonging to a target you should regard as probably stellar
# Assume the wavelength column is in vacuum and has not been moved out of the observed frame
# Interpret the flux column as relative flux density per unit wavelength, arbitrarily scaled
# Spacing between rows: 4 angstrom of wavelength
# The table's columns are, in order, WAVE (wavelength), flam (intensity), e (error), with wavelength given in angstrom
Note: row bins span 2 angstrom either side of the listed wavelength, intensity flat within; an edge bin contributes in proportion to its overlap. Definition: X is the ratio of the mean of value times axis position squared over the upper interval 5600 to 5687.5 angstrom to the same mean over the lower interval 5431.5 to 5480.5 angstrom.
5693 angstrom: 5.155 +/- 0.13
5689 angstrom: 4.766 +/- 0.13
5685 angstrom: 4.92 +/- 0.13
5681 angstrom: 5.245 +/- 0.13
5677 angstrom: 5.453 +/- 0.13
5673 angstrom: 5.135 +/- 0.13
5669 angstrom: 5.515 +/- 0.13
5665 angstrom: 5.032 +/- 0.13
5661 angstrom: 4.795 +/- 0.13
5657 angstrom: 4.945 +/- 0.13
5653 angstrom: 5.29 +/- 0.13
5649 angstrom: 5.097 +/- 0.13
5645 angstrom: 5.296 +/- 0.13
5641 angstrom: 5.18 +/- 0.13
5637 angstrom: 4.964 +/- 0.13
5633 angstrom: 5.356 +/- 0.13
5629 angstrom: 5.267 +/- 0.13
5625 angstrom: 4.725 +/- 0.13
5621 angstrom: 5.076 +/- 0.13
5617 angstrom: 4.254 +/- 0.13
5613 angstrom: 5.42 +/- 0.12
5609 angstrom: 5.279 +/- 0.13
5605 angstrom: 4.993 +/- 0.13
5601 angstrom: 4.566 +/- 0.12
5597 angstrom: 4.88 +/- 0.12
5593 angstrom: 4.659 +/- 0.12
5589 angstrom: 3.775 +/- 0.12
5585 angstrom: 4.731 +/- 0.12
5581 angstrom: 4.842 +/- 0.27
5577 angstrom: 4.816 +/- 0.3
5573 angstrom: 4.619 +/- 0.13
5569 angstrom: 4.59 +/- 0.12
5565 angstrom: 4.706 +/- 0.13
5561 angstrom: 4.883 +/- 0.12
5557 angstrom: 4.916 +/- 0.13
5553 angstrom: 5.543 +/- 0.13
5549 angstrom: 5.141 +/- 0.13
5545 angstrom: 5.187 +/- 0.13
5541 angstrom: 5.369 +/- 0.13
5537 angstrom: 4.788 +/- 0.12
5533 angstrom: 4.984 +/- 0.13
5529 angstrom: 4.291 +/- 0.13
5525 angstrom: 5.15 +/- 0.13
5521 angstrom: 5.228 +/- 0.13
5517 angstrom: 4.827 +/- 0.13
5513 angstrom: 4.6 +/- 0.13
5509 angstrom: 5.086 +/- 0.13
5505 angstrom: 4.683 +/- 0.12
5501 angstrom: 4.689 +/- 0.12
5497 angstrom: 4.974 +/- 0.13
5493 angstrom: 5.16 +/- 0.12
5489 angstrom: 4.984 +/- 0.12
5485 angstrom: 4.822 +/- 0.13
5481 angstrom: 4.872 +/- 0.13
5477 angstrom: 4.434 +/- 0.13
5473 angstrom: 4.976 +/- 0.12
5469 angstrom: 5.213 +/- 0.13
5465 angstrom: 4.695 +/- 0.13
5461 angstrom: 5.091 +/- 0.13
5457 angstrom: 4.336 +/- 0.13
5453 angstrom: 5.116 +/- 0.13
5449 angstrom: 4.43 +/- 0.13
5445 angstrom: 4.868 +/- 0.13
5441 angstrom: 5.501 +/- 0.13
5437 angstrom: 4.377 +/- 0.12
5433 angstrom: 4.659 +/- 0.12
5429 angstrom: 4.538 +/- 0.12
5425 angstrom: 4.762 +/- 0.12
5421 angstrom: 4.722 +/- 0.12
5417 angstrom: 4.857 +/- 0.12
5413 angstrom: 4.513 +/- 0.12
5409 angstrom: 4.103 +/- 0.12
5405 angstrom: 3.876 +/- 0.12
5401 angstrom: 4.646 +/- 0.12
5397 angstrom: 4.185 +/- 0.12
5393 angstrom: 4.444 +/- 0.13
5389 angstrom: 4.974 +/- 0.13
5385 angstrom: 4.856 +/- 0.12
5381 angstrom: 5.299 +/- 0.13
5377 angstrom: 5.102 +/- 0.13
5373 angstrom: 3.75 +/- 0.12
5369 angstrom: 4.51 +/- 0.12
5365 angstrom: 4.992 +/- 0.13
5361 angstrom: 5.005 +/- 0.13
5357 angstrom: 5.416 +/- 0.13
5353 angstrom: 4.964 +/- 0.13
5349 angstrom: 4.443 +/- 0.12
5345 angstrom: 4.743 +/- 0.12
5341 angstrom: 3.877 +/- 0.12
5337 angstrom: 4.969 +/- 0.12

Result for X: 1.1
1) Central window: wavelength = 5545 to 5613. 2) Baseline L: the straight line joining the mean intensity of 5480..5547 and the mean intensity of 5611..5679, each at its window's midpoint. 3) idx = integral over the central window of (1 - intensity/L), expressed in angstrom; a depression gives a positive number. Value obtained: 2.4 angstrom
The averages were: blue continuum 4.92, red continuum 5.11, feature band 4.84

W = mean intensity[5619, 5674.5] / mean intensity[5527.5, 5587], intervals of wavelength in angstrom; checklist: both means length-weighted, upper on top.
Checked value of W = 1.05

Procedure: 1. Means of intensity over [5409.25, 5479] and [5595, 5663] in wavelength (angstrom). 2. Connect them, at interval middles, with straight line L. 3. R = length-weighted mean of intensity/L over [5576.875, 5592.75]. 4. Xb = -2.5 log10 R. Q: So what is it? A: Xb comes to 0.10 mag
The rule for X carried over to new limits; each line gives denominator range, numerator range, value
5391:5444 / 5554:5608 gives 1.10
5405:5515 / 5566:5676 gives 1.10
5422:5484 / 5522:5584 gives 1.07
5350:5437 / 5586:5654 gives 1.15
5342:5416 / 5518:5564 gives 1.15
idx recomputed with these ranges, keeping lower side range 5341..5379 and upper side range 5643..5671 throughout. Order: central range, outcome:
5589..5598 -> 0.9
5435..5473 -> 0.0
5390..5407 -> 1.6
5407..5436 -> 1.3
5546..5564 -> -0.4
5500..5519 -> 0.6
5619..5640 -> 0.1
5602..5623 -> 0.4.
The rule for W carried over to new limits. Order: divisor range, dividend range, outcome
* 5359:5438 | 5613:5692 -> 1.10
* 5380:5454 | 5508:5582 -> 1.06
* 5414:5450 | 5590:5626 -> 1.02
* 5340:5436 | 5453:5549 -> 1.06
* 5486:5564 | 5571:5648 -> 0.98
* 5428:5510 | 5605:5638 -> 1.04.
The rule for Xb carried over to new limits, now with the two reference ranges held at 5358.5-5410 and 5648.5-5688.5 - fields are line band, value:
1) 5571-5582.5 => 0.05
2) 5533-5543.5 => -0.04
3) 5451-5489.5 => -0.02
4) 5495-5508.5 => 0.00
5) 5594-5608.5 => 0.03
